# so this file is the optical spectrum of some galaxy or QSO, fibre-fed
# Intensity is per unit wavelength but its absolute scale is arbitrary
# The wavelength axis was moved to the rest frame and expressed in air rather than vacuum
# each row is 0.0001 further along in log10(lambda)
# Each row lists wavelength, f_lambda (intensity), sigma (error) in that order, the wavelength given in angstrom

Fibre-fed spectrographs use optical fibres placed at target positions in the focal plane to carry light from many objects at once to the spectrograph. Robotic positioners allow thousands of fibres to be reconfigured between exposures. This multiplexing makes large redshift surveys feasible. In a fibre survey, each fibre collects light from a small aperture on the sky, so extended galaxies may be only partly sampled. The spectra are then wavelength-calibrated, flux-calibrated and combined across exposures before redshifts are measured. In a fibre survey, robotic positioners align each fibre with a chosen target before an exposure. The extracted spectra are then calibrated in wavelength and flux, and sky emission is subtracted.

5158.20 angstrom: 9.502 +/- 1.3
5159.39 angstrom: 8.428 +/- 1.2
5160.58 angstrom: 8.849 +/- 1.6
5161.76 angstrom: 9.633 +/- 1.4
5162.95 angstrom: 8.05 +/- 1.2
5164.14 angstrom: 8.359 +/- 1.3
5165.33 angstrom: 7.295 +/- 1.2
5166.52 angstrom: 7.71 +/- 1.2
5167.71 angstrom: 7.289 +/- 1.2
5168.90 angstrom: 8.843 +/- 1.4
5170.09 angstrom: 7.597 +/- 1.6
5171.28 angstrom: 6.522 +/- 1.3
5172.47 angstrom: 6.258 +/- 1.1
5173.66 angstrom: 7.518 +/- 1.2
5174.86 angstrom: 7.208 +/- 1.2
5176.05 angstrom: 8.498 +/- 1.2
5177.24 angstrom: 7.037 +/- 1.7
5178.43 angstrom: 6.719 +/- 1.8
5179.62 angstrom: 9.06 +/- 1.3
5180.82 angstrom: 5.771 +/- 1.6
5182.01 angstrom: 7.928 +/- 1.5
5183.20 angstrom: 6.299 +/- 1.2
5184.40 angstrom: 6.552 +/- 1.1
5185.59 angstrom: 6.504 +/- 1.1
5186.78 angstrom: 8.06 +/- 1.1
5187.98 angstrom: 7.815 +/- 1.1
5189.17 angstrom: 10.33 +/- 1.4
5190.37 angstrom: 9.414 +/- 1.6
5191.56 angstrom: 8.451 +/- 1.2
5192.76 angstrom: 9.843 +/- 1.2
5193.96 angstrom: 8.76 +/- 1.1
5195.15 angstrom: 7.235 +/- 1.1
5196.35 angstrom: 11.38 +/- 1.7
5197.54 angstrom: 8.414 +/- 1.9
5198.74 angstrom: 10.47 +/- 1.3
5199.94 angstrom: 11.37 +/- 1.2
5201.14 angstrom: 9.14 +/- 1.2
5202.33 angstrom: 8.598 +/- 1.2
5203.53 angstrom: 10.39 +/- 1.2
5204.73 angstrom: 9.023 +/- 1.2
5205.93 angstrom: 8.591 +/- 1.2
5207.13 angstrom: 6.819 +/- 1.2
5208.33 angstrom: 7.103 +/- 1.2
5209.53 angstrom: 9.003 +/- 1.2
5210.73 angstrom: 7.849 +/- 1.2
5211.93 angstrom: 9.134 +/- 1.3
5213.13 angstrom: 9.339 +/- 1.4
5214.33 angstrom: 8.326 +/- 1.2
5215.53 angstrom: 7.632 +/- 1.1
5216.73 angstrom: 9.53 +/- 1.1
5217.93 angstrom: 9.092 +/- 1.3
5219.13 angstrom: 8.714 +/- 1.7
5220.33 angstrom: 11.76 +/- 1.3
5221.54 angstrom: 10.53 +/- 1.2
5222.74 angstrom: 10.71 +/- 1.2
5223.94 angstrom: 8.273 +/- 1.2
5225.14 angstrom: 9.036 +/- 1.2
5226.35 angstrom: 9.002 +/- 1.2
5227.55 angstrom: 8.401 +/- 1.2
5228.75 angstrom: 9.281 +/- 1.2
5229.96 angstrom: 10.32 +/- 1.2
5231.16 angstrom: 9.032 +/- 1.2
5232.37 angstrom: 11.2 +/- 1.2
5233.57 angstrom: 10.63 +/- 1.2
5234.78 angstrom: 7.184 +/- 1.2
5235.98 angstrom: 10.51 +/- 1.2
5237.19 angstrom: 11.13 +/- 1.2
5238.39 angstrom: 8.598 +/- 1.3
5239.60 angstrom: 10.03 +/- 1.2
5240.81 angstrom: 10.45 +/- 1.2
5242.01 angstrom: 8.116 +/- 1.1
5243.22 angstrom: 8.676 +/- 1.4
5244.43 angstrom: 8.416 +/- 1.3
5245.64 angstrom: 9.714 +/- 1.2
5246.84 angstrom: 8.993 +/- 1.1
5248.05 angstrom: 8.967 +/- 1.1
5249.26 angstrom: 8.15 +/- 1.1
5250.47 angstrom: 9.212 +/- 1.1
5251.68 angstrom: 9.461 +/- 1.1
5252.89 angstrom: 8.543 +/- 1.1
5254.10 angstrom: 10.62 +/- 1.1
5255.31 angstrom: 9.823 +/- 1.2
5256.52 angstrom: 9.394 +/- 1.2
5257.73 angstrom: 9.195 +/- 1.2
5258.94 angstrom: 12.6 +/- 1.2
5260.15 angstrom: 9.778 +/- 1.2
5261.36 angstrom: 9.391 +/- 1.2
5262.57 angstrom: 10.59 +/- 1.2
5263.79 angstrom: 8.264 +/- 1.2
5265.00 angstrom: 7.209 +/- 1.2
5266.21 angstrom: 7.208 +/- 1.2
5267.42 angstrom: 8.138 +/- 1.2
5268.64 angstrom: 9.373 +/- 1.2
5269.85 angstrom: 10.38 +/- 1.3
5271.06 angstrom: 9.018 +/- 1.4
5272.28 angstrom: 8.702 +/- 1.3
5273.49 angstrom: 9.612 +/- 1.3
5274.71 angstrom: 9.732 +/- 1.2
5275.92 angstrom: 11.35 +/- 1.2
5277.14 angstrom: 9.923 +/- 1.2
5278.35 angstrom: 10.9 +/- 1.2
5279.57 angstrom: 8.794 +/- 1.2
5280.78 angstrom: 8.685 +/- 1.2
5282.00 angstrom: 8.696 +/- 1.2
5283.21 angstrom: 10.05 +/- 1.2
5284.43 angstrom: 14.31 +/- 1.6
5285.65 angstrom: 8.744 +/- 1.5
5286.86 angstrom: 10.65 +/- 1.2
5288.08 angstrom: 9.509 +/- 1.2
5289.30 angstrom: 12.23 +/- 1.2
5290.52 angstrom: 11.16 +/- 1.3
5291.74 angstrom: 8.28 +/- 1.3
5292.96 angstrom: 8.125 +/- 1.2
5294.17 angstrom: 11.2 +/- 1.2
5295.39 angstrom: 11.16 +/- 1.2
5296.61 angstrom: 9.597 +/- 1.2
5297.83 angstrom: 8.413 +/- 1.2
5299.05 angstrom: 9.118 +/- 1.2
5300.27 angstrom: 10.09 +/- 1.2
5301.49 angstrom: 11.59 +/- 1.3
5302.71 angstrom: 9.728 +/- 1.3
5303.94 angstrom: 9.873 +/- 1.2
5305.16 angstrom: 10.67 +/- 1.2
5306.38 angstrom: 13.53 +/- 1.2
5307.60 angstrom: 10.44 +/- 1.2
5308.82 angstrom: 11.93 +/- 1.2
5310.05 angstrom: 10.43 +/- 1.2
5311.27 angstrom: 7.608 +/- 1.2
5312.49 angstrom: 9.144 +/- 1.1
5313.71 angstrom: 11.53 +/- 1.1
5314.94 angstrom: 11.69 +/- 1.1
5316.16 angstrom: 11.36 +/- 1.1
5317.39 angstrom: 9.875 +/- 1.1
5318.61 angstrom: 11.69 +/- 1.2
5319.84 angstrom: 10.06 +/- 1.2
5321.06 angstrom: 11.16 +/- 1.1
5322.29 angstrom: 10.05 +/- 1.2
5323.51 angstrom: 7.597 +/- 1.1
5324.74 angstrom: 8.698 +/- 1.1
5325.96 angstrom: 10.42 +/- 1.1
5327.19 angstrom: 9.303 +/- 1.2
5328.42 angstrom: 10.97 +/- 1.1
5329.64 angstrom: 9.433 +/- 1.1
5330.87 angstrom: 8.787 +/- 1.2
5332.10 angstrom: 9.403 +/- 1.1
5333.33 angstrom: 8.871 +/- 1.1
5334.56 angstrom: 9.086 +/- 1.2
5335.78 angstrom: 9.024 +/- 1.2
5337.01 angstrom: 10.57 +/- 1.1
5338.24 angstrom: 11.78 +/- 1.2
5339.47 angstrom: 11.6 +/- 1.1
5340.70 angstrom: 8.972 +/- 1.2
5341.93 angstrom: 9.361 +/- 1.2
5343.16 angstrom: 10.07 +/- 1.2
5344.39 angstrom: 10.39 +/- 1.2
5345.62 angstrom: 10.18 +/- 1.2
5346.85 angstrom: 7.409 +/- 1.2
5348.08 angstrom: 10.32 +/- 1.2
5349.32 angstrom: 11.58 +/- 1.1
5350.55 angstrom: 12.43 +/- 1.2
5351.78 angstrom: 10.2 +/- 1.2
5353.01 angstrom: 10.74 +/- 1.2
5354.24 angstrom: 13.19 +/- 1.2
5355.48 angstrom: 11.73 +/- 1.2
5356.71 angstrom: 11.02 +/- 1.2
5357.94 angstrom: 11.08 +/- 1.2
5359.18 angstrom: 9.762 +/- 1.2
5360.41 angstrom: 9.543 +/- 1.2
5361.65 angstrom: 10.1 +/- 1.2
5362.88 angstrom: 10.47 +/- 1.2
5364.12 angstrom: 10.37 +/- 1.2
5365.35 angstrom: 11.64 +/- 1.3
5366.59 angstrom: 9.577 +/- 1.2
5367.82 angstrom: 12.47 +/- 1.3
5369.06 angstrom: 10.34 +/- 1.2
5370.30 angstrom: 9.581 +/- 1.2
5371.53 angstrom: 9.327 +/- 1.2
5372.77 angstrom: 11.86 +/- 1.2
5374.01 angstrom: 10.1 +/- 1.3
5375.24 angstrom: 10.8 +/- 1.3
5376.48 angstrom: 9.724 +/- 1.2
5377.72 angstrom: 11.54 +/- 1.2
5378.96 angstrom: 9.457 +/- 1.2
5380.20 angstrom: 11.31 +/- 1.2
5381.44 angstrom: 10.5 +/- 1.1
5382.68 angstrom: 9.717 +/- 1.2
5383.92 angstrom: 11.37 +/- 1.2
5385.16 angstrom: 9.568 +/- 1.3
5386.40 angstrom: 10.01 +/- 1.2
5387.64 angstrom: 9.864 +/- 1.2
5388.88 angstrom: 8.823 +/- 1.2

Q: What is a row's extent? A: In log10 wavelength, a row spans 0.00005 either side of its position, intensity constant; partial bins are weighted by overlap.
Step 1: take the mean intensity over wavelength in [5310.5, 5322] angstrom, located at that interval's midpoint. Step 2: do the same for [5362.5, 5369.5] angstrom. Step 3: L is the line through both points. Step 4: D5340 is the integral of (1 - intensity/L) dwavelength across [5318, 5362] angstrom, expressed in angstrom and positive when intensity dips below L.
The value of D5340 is 1.9 angstrom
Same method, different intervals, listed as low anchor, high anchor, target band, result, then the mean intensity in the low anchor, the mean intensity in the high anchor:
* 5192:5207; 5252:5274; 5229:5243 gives -0.6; 9.34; 9.33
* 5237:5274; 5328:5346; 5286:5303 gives -0.9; 9.26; 9.89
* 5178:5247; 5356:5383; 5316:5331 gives 0.1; 8.95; 10.5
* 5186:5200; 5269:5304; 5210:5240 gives 0.2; 9.18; 9.98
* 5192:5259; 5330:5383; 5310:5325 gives -0.1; 9.29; 10.4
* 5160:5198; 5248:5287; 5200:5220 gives -0.5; 7.98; 9.56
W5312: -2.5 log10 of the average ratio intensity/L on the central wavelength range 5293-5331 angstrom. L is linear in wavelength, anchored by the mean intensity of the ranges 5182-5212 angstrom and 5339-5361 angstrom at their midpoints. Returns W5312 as -0.02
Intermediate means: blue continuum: 8.64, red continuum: 10.5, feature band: 10.2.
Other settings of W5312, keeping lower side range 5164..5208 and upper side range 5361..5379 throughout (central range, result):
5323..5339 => 0.05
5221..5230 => -0.08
